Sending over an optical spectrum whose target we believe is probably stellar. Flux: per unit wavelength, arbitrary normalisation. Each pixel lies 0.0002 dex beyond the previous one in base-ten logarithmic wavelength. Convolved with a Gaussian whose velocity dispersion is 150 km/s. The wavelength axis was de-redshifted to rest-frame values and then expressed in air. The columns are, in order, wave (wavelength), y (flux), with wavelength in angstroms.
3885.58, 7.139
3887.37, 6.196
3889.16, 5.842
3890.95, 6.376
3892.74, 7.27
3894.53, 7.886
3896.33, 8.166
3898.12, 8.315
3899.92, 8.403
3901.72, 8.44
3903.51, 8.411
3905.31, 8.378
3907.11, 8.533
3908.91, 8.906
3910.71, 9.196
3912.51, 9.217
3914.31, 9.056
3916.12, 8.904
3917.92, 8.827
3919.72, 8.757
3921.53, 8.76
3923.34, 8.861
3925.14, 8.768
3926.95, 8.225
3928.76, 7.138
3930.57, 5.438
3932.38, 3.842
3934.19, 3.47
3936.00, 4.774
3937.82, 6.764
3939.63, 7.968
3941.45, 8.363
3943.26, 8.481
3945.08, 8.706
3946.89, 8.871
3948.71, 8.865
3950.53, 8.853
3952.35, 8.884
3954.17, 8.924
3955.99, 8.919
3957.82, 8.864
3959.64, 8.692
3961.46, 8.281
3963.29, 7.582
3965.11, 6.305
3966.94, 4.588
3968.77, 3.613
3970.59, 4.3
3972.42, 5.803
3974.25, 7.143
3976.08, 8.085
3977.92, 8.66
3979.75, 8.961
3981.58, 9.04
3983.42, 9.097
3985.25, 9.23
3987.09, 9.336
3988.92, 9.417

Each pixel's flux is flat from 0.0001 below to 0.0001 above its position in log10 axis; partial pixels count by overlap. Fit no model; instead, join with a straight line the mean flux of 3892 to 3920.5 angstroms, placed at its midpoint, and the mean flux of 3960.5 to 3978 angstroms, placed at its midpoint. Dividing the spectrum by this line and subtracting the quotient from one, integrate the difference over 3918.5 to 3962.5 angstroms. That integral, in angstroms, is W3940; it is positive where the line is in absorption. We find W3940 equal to -3.2 angstroms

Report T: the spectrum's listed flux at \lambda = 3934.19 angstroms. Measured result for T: 3.47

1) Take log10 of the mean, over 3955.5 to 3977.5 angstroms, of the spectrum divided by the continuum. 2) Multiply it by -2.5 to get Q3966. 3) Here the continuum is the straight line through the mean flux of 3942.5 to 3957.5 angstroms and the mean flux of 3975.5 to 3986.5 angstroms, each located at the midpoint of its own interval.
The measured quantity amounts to 0.28 mag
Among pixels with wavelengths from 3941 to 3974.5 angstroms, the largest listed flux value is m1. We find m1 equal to 8.924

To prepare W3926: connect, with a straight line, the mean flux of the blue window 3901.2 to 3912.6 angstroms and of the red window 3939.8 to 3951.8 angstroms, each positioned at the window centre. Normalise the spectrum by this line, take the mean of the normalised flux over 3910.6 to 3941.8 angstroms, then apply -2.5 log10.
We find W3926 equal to 0.16 mag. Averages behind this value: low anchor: 8.71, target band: 7.51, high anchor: 8.65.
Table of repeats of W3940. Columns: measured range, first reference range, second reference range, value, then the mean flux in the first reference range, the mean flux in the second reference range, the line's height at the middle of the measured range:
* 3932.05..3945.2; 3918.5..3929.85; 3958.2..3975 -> 1.88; 8.38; 6.33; 7.68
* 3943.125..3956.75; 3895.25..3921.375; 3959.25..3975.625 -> -3.69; 8.68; 6.23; 6.95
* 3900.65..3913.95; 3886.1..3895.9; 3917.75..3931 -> -2.27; 6.8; 8.15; 7.46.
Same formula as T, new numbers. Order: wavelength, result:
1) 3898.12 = 8.315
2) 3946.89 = 8.871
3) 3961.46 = 8.281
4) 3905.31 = 8.378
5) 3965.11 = 6.305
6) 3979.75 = 8.961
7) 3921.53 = 8.76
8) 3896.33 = 8.166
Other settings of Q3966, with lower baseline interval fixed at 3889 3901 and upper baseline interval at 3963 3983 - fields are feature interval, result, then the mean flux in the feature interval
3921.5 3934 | 0.043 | 6.97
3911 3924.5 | -0.212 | 8.92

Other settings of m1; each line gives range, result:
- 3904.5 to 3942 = 9.217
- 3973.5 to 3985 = 9.097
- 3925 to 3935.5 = 8.768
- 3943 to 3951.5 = 8.871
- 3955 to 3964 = 8.919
